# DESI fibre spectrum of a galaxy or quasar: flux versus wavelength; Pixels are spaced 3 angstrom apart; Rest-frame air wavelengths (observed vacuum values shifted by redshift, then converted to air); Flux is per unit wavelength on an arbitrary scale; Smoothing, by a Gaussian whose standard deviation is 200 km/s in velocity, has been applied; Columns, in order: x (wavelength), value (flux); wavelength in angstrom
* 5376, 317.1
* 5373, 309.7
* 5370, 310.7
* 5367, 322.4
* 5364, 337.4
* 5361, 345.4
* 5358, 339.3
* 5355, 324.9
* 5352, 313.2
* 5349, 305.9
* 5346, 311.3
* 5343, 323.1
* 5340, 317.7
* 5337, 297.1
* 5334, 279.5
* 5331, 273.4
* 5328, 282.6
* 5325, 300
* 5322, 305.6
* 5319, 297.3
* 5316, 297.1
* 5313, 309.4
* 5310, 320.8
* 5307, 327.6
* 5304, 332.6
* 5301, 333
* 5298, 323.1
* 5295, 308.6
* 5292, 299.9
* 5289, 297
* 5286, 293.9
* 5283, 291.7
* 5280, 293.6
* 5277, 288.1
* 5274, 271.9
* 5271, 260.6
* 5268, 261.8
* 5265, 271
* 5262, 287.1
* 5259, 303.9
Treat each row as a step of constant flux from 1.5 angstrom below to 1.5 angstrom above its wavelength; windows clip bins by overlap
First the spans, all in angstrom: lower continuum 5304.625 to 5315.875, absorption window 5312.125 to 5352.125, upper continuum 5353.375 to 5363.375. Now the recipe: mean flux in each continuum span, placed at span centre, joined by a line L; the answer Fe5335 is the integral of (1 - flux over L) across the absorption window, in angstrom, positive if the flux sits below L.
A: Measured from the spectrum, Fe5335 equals 3.2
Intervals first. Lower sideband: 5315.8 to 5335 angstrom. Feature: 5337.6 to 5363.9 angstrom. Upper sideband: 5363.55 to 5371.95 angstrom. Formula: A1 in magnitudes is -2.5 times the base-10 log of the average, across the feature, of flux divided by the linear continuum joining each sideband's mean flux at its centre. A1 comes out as -0.05 mag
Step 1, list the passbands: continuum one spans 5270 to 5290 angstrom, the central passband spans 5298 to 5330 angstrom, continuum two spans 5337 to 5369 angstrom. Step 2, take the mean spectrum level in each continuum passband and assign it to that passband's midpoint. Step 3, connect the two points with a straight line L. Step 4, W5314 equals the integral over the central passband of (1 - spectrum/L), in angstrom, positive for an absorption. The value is -0.9 angstrom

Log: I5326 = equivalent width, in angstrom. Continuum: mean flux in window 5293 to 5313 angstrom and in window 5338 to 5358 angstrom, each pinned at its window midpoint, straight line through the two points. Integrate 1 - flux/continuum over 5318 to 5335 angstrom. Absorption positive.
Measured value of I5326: 1.6 angstrom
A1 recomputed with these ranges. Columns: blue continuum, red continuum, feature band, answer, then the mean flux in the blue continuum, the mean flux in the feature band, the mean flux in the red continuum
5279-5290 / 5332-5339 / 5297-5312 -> -0.122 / 294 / 327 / 289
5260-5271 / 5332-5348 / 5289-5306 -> -0.112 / 273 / 318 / 305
